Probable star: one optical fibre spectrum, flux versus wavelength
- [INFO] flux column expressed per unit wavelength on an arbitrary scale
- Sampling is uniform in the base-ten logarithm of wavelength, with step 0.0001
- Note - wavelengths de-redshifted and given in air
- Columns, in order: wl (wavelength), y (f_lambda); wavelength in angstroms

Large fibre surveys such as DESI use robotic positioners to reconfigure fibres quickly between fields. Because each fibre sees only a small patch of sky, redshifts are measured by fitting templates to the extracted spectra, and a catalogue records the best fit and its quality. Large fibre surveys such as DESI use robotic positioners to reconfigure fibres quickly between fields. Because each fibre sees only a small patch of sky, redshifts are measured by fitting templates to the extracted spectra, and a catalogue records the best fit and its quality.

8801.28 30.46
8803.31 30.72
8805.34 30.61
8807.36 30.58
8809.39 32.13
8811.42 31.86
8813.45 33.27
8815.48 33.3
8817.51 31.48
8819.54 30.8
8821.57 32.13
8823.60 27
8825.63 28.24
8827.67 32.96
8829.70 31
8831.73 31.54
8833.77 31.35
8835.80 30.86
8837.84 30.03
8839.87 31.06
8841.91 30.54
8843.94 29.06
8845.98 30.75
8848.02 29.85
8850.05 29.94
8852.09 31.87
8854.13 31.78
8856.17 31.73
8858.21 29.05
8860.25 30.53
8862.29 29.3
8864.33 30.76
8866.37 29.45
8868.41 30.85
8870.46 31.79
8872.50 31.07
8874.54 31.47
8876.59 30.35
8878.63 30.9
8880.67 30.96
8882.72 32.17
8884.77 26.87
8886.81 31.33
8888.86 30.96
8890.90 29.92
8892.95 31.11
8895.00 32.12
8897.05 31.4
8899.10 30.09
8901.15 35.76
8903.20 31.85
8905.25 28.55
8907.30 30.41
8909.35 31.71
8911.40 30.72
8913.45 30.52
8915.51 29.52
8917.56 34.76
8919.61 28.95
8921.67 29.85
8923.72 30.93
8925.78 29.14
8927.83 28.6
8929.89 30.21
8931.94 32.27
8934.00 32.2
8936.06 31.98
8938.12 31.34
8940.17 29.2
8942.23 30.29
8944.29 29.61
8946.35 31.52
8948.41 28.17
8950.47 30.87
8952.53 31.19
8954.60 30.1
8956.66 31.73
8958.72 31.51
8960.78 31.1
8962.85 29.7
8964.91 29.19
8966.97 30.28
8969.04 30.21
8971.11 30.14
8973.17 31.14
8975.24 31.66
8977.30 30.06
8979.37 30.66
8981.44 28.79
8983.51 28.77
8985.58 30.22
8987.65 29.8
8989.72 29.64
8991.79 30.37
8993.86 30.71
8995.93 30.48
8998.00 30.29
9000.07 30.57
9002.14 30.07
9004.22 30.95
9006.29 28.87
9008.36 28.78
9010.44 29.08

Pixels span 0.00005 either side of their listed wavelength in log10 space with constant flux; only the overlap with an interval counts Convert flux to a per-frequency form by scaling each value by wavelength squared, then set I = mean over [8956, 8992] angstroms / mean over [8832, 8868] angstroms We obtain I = 1.0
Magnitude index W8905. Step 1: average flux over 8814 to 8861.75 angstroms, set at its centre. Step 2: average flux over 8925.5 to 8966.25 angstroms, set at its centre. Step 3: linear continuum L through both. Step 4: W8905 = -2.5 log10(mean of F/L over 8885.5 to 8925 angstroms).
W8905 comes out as -0.01 mag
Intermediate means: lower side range 30.7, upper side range 30.5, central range 31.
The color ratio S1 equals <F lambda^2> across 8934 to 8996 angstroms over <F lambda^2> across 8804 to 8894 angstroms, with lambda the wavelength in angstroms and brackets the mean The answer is 1.0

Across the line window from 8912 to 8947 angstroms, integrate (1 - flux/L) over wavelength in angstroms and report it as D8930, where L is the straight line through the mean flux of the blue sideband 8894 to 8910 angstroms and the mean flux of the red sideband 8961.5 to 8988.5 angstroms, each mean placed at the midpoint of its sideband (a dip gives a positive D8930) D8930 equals 0.3 angstroms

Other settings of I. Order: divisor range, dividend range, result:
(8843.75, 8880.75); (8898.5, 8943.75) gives 1.02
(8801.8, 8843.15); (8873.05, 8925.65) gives 1.01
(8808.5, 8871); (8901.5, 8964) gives 1.02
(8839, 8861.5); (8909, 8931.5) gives 1.01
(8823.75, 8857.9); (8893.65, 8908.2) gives 1.04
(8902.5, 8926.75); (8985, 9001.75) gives 1.01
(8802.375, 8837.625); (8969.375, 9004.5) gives 1.01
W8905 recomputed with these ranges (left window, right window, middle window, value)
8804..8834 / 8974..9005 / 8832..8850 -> 0.02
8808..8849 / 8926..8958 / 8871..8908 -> -0.01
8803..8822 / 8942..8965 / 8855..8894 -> 0.02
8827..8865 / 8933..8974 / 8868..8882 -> -0.01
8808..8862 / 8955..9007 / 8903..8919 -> -0.01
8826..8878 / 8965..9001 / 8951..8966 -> -0.01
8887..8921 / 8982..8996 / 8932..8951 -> 0.00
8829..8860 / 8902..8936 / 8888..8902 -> -0.03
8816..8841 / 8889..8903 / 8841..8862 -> 0.02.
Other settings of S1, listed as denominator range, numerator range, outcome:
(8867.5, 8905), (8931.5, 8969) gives 1.00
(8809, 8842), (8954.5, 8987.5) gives 1.01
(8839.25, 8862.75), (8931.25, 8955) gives 1.03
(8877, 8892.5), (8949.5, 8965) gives 1.03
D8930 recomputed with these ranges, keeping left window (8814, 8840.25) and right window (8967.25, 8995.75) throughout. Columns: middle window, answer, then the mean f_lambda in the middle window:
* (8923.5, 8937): -0.1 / 30.7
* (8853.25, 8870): 0.2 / 30.5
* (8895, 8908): -0.4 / 31.4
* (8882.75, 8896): 0.1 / 30.5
